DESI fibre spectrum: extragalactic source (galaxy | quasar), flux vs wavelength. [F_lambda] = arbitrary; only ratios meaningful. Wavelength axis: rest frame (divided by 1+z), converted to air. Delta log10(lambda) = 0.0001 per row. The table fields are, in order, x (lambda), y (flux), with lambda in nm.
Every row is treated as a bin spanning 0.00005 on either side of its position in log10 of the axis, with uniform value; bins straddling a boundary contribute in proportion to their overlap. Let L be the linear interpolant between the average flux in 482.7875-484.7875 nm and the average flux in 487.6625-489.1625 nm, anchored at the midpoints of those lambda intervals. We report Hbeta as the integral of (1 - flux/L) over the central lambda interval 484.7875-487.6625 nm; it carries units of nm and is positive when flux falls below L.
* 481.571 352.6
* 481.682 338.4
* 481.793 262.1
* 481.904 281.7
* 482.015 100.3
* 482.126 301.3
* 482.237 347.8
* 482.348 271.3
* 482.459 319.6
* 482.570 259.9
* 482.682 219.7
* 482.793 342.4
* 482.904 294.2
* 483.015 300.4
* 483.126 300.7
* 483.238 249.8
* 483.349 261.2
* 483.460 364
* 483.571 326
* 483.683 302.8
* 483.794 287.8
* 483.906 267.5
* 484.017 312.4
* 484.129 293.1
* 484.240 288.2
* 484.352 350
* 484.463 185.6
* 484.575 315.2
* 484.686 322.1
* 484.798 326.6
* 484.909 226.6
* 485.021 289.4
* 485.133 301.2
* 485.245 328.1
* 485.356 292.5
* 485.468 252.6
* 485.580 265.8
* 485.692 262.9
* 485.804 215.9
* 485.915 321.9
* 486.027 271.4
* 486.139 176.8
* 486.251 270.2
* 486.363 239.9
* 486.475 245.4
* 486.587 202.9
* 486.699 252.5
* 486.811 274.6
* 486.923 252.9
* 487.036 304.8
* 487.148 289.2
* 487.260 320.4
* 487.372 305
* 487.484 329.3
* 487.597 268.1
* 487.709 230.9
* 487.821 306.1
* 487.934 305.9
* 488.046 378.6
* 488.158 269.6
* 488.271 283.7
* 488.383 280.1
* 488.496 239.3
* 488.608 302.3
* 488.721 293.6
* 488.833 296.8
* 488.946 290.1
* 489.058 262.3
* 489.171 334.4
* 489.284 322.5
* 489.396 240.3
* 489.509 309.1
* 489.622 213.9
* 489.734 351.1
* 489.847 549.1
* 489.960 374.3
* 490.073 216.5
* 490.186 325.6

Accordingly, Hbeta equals 0.21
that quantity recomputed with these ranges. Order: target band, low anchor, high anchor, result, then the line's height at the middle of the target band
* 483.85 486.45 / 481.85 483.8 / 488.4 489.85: 0.12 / 290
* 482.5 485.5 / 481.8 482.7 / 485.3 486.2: -0.35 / 261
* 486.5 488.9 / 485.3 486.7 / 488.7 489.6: -0.10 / 273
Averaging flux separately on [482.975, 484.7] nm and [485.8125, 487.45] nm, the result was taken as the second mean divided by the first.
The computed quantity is 0.90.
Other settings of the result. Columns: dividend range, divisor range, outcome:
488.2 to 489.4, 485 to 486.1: 1.03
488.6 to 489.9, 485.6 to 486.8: 1.27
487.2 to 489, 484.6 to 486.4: 1.07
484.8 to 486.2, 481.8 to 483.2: 0.97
